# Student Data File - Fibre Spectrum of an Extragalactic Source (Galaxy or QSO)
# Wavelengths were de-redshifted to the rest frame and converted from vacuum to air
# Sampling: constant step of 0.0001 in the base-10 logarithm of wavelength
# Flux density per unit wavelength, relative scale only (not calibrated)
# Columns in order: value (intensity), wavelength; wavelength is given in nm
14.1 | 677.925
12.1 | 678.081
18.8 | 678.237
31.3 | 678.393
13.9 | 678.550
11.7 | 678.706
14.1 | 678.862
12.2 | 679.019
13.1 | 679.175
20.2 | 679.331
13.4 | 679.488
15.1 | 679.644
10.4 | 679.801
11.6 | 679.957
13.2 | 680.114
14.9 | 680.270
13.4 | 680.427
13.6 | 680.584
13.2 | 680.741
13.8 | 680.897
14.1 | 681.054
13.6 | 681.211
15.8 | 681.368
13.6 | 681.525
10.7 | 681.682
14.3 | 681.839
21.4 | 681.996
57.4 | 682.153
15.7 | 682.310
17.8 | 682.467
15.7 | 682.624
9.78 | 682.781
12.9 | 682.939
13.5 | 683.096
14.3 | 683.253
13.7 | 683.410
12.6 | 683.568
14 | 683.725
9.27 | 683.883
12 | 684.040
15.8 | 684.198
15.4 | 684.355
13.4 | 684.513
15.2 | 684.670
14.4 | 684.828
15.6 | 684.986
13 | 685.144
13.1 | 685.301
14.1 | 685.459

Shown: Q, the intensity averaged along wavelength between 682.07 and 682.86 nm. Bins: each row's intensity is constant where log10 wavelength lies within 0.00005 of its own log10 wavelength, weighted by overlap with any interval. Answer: 23.3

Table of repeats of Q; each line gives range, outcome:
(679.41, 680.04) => 12.6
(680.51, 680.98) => 13.5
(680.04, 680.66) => 13.8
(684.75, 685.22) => 14.3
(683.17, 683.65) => 13.5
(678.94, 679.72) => 14.8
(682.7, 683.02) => 11.4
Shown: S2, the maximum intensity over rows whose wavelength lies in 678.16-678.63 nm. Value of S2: 31.3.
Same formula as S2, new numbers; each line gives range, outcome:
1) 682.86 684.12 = 14.3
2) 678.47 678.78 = 13.9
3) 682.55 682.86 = 15.7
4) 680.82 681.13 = 14.1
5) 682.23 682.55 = 17.8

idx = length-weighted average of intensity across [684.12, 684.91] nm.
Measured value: 14.8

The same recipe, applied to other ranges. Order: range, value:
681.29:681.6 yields 14.7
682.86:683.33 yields 13.6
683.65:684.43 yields 13.3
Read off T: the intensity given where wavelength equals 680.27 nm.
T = 14.9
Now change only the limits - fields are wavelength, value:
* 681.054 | 14.1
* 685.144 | 13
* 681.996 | 21.4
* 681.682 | 10.7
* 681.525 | 13.6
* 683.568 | 12.6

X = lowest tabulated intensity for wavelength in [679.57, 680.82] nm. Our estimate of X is 10.4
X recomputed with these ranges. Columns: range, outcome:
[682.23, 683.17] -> 9.78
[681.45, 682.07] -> 10.7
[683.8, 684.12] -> 9.27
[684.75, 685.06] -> 14.4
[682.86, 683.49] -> 12.9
